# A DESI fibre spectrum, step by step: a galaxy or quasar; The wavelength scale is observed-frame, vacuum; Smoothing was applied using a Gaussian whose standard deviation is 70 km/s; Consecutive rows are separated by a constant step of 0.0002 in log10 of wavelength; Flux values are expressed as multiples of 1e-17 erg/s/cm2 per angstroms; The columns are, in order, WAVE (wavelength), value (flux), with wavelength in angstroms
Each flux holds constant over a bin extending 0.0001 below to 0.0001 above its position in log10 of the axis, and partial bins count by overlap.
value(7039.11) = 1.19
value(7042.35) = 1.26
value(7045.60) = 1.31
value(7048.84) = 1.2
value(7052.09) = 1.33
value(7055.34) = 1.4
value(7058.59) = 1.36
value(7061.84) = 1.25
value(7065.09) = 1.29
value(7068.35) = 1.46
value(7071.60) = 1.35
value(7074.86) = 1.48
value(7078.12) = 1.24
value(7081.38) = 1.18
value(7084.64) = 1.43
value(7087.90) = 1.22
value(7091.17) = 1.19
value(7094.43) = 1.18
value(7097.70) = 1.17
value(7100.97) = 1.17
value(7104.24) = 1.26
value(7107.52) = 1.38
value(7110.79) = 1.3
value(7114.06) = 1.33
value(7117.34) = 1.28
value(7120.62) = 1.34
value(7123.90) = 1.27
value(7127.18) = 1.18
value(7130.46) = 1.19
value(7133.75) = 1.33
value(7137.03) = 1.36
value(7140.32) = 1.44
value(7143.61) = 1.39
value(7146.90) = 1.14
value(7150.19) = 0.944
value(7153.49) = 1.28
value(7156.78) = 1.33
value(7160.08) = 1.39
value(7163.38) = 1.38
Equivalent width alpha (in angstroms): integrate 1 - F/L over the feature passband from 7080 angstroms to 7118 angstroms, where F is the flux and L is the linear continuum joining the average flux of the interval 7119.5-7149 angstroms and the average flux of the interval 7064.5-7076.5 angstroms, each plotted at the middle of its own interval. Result 2.63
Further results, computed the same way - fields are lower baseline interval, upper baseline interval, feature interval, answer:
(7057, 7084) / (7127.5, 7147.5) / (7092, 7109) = 1.2 angstroms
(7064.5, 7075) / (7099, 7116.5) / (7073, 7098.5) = 1.6 angstroms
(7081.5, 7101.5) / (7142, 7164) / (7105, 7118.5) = -0.9 angstroms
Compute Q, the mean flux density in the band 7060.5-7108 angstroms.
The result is 1.28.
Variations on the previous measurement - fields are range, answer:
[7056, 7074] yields 1.35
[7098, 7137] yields 1.28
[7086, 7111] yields 1.23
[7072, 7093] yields 1.29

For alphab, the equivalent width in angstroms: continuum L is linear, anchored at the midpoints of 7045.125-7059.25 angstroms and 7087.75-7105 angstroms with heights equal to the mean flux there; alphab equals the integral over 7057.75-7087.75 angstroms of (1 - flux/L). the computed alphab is -1.7 angstroms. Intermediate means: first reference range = 1.32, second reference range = 1.19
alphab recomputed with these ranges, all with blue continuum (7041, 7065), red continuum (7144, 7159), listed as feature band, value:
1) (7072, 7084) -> -0.38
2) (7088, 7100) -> 0.71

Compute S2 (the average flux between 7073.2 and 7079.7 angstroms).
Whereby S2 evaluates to 1.36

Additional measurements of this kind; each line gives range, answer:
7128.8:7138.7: 1.29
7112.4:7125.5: 1.31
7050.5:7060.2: 1.36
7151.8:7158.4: 1.3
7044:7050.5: 1.26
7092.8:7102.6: 1.17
